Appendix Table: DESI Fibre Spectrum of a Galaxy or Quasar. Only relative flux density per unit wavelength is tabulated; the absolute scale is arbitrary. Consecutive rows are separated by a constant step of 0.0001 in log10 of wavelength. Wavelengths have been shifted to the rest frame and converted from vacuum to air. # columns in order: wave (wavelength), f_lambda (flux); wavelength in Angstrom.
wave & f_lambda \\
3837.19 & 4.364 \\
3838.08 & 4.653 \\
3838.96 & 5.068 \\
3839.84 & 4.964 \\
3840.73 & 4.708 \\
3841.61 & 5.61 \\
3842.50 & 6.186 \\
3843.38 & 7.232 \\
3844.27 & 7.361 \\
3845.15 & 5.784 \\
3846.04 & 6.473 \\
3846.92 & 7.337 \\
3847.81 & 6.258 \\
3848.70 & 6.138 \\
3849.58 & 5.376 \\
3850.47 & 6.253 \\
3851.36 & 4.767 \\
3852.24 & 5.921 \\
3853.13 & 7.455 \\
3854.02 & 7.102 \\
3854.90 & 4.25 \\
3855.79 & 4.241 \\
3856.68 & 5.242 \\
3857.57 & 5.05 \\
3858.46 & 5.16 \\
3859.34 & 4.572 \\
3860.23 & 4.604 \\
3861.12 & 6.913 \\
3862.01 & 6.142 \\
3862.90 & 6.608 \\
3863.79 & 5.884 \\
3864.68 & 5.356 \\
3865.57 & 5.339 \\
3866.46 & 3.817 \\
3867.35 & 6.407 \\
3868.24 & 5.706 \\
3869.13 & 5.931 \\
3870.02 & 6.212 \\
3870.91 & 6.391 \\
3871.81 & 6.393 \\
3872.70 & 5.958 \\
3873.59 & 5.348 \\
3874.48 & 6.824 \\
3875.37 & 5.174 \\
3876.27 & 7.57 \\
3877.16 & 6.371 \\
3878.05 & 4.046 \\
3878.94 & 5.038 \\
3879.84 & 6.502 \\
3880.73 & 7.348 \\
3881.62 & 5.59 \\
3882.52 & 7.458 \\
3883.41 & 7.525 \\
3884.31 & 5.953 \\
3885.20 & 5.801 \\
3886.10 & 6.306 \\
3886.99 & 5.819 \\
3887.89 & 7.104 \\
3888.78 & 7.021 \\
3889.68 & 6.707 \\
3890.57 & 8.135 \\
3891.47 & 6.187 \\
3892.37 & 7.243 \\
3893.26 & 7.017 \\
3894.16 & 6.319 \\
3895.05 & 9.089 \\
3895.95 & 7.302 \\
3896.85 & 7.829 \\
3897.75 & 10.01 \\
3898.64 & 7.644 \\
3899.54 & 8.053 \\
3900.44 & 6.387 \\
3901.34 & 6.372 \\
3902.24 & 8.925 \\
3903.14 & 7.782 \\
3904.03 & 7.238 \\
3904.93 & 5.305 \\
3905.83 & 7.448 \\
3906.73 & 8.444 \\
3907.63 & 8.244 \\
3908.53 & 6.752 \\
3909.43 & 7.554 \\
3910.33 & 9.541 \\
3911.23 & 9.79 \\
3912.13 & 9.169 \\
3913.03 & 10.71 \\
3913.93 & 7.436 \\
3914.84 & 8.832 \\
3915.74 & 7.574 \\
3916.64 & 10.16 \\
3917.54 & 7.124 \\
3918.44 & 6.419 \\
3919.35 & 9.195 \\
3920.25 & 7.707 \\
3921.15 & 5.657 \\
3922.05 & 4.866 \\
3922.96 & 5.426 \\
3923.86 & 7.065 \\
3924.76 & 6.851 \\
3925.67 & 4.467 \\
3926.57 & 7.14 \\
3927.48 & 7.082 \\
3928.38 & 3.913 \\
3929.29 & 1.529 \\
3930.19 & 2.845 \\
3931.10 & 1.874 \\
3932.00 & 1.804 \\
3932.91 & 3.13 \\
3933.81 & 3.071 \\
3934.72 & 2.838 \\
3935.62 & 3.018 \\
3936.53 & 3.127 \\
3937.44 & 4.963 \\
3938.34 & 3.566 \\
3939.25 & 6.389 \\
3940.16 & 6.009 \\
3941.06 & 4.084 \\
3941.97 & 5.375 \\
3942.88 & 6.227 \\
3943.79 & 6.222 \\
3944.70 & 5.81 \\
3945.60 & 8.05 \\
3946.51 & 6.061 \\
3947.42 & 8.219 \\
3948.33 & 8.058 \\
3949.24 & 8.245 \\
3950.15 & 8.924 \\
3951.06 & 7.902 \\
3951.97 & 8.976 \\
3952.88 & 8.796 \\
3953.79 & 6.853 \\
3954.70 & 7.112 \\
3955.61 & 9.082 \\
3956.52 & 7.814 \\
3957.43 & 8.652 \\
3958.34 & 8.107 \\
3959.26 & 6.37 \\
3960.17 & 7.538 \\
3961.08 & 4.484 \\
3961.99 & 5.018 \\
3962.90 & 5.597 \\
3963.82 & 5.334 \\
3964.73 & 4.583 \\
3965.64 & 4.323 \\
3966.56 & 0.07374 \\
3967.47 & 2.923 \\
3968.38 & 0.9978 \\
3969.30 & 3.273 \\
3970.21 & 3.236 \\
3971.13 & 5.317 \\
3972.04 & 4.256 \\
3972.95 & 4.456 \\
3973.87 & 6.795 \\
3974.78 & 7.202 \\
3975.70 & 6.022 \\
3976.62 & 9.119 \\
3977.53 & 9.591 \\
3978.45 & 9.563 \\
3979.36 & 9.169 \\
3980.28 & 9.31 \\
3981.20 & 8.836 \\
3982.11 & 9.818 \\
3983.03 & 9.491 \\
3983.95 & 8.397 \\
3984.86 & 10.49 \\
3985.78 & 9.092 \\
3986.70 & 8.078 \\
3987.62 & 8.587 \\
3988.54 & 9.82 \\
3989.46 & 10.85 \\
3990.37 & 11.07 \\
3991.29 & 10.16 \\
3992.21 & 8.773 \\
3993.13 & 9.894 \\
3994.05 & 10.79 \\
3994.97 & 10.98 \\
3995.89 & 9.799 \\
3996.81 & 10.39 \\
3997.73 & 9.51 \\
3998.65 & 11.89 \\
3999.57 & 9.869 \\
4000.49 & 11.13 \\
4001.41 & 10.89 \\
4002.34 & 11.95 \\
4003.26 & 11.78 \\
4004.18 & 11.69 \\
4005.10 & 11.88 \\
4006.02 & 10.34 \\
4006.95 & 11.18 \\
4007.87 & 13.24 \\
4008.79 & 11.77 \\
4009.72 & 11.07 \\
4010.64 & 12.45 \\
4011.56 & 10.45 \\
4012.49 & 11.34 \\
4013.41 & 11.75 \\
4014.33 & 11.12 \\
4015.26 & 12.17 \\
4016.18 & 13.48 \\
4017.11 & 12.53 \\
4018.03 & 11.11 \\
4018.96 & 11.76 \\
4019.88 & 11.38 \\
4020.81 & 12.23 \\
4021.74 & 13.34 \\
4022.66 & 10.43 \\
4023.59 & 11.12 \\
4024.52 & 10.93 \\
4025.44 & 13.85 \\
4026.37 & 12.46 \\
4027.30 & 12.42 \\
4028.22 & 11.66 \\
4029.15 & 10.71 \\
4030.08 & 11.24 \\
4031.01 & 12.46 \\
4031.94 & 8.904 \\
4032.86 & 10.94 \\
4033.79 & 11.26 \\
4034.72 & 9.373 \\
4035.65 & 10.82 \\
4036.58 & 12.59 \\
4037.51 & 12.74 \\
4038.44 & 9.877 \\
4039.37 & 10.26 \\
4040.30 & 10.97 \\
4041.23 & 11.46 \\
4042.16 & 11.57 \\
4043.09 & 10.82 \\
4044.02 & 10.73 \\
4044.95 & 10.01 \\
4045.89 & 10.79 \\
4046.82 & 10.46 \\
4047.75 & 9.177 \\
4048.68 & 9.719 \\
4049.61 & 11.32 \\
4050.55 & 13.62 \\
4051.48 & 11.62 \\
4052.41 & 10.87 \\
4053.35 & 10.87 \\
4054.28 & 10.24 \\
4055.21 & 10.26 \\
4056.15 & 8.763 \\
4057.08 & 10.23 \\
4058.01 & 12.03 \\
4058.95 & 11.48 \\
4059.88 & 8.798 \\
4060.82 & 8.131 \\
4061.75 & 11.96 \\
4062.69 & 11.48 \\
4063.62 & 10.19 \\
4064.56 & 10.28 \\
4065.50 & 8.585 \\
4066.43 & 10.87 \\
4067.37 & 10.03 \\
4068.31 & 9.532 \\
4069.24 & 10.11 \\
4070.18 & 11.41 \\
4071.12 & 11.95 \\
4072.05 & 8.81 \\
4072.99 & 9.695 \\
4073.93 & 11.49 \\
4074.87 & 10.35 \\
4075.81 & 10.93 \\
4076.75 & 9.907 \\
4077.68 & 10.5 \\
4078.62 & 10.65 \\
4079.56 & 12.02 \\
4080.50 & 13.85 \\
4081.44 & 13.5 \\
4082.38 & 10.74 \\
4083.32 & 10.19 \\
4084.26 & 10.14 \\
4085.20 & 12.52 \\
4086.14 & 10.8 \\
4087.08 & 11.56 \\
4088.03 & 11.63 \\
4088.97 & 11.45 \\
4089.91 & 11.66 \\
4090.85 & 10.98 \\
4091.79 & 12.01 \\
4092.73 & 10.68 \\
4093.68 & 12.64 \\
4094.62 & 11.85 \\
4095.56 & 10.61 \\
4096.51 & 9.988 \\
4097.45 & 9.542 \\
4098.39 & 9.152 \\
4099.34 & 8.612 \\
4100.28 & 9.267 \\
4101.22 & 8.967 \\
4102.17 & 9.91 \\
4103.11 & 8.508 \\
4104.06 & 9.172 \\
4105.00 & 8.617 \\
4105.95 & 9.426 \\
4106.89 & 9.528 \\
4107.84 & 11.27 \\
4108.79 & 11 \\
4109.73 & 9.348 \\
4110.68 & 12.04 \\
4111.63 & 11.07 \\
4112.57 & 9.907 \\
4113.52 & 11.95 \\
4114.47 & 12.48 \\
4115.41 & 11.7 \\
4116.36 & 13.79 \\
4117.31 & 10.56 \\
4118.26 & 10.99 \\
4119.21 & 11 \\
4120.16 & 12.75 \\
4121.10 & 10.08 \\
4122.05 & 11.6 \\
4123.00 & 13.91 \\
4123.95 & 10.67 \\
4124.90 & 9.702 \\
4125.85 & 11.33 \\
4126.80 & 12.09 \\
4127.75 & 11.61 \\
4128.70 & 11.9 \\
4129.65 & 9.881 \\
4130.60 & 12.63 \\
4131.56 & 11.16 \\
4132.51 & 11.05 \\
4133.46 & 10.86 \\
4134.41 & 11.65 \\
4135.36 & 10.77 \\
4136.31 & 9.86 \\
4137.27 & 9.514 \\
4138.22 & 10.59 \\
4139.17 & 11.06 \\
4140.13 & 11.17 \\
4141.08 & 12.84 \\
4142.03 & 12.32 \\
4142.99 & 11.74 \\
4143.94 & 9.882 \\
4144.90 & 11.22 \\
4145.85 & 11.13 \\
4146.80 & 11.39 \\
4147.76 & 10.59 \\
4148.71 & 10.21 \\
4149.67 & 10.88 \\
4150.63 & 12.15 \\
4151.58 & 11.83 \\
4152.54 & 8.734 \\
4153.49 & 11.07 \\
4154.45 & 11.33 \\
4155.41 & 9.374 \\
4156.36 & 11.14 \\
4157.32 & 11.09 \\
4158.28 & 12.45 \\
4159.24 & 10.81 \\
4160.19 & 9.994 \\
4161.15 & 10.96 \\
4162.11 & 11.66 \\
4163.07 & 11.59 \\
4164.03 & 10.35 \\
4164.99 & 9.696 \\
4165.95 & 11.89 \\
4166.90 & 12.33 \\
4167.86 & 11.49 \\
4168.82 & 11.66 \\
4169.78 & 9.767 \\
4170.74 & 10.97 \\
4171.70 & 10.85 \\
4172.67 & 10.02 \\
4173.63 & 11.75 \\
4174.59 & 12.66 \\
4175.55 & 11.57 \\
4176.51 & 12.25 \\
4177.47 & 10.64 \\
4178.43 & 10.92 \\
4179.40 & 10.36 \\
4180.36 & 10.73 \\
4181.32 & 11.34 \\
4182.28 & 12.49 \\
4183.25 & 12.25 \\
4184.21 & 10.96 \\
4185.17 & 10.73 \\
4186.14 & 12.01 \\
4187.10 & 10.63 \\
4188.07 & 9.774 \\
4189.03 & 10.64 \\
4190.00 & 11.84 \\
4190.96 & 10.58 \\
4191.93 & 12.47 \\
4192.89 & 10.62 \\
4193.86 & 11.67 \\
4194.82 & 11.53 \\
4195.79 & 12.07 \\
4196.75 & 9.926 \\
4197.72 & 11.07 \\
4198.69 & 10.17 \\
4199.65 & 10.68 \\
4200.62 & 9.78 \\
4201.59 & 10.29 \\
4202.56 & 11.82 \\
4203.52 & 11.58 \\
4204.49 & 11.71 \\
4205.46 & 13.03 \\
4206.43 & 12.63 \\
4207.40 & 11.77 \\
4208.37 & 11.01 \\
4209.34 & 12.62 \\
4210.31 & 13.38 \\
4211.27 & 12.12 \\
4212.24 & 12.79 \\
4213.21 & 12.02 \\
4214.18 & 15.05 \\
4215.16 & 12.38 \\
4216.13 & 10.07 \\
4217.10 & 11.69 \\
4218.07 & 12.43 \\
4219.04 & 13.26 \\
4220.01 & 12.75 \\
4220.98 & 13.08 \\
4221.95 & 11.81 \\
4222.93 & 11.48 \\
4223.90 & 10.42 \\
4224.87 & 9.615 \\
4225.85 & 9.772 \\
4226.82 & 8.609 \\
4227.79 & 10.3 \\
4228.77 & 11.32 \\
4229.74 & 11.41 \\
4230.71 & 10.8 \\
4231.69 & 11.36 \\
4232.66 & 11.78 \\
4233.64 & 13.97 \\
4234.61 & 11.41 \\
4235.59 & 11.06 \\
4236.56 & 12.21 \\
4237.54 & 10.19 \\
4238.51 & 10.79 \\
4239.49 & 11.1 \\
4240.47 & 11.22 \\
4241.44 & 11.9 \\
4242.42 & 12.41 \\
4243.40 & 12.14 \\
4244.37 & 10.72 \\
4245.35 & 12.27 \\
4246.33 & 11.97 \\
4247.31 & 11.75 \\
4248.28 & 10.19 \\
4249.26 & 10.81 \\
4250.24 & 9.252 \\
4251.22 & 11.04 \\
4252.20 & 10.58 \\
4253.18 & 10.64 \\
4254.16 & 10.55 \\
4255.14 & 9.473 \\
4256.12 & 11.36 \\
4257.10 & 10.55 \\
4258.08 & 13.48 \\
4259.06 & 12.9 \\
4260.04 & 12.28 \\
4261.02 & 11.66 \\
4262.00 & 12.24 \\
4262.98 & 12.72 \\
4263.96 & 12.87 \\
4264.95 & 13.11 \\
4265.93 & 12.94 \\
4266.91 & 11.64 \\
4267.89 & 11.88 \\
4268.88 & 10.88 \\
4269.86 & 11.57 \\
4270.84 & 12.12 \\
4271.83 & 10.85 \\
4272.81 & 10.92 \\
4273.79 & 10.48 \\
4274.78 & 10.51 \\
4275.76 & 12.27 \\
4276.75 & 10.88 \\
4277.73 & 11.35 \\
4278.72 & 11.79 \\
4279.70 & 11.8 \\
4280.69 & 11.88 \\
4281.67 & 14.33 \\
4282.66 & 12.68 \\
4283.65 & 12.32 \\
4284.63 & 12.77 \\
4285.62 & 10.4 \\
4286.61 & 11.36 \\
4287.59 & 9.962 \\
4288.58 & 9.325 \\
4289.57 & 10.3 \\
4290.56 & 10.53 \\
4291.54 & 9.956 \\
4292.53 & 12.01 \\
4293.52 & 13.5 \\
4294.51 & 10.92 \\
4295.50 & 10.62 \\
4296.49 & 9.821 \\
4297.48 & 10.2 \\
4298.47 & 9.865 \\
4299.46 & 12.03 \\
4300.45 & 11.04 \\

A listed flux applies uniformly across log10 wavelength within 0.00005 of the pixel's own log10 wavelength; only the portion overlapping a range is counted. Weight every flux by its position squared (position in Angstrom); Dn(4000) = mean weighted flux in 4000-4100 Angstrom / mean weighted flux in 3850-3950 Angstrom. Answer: 1.89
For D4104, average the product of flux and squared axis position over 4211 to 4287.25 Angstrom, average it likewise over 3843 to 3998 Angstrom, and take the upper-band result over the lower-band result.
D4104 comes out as 2.0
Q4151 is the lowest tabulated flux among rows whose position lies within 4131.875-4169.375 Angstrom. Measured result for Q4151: 8.734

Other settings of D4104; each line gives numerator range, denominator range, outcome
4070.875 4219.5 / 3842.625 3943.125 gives 2.02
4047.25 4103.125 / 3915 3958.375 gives 1.87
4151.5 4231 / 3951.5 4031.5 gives 1.34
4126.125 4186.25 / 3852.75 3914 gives 1.90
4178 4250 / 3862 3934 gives 2.04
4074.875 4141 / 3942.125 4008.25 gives 1.44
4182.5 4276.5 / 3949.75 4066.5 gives 1.32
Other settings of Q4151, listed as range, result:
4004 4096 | 8.131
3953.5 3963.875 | 4.484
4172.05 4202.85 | 9.774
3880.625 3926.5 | 4.467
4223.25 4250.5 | 8.609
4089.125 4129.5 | 8.508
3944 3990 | 0.07374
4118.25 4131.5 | 9.702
